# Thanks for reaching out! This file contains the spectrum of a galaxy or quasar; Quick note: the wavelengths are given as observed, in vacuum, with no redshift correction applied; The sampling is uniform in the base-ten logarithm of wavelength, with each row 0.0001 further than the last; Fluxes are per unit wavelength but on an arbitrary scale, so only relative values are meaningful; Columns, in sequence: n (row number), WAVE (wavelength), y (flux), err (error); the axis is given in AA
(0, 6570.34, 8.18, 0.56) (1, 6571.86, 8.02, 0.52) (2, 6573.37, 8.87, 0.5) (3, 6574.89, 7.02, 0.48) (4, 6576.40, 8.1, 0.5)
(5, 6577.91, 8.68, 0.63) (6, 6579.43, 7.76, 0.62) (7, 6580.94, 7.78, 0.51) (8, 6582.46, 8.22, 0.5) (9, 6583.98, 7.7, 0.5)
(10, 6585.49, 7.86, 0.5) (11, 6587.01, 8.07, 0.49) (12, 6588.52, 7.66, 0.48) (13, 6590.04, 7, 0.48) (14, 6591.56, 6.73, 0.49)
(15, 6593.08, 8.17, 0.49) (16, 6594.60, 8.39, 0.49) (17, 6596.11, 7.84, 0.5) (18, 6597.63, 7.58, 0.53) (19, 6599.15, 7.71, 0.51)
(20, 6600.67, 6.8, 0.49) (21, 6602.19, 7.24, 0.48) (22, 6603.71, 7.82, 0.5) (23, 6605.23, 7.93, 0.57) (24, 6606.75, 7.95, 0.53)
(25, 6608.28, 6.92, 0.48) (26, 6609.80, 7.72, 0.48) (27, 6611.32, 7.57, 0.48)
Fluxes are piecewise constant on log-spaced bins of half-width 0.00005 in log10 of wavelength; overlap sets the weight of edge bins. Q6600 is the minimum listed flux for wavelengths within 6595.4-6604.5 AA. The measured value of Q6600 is 6.8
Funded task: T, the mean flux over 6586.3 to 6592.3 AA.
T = 7.36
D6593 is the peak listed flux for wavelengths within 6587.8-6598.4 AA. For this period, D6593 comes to 8.39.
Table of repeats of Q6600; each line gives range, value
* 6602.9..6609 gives 6.92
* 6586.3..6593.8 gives 6.73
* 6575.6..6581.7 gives 7.76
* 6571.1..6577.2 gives 7.02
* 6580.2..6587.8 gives 7.7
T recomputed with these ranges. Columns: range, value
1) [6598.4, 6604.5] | 7.4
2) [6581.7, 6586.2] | 7.93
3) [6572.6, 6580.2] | 8.09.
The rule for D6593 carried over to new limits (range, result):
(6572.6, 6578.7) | 8.87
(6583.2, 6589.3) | 8.07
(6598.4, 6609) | 7.95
